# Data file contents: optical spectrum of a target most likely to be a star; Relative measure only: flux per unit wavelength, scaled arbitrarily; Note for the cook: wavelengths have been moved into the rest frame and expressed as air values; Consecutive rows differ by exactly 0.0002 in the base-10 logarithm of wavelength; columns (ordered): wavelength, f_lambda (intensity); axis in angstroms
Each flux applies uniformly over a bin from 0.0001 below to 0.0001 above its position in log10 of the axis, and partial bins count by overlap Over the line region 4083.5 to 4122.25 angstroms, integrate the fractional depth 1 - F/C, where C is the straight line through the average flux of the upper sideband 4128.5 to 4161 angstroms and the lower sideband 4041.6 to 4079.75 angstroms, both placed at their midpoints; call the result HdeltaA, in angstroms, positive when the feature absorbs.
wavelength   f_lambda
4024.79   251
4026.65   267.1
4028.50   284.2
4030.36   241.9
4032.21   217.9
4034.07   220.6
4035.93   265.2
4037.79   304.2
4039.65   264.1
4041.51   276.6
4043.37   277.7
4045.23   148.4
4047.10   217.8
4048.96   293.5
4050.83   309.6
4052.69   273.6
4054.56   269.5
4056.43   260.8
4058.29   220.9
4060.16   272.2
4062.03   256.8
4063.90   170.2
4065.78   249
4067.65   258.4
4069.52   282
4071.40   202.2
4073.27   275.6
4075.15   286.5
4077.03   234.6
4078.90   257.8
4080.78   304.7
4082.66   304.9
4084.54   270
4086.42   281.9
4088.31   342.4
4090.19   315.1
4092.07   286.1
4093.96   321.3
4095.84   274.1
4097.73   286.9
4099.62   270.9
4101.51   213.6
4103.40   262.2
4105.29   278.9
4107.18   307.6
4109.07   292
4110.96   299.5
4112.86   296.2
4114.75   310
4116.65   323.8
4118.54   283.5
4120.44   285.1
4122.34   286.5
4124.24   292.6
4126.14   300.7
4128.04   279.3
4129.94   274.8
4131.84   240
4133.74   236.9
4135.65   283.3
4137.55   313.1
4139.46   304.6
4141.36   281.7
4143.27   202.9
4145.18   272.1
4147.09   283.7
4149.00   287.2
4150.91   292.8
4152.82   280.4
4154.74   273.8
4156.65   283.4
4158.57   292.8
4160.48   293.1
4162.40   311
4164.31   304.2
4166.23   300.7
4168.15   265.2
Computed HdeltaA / -3.85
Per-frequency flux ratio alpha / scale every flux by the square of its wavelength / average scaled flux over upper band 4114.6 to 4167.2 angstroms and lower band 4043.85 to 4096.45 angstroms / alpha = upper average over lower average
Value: 1.1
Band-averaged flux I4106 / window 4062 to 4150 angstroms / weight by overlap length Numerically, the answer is 277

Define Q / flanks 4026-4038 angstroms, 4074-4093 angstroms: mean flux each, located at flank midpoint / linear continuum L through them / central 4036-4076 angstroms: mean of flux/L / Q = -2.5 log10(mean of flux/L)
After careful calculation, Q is 0.06 mag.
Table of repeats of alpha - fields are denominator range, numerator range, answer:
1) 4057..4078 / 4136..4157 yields 1.18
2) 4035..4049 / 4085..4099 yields 1.21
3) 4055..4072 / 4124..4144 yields 1.17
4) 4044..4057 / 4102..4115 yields 1.17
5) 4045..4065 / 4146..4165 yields 1.23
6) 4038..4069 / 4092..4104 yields 1.10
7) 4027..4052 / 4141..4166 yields 1.16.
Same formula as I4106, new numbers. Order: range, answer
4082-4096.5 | 300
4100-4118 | 287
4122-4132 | 282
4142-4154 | 270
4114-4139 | 285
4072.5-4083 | 276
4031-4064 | 253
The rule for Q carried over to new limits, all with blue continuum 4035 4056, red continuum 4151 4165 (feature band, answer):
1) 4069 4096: -0.040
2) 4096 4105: 0.065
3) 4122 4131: -0.011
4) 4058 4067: 0.140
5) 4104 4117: -0.073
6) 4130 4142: 0.036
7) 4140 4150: 0.081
